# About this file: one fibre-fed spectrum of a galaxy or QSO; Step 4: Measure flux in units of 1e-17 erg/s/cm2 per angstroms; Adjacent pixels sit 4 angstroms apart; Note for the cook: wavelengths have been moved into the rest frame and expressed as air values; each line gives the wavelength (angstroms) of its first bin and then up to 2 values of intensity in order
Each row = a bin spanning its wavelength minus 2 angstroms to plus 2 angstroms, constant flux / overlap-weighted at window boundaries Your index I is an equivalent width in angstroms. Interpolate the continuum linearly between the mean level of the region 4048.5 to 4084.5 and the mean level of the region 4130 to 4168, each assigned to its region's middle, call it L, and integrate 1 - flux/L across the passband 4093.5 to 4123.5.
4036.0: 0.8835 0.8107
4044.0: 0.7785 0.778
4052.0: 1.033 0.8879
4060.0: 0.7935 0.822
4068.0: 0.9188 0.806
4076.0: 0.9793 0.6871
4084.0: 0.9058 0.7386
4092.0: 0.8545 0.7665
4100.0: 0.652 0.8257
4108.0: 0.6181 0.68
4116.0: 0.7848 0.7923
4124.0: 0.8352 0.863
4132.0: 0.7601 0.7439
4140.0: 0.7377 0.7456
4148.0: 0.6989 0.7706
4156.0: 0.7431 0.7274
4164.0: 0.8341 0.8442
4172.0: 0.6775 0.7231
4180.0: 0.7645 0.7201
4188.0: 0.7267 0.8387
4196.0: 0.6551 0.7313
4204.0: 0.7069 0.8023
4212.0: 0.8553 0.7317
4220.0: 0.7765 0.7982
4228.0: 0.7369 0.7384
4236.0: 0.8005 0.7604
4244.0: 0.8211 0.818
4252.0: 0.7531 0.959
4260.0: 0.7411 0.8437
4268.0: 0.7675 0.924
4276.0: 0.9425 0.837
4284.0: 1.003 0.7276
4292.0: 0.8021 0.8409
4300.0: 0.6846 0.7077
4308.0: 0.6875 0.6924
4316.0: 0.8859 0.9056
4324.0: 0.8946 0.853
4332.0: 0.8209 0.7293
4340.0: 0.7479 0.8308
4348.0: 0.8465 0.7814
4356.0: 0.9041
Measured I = 2.6 angstroms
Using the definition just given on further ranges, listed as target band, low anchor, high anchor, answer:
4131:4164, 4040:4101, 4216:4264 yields 2.67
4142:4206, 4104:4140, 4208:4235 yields 2.09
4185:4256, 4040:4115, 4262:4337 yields 3.71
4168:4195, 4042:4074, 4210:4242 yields 1.67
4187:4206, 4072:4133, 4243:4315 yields 1.56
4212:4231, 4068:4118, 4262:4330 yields 0.90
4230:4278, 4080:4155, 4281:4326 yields -1.79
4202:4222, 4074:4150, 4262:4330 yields 0.64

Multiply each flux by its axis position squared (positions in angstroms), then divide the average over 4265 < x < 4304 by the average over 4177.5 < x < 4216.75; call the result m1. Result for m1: 1.1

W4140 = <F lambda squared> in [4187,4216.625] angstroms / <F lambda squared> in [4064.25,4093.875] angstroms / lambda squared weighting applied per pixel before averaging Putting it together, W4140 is 0.96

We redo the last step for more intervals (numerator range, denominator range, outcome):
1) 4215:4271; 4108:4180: 1.10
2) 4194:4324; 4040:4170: 1.08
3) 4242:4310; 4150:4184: 1.13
